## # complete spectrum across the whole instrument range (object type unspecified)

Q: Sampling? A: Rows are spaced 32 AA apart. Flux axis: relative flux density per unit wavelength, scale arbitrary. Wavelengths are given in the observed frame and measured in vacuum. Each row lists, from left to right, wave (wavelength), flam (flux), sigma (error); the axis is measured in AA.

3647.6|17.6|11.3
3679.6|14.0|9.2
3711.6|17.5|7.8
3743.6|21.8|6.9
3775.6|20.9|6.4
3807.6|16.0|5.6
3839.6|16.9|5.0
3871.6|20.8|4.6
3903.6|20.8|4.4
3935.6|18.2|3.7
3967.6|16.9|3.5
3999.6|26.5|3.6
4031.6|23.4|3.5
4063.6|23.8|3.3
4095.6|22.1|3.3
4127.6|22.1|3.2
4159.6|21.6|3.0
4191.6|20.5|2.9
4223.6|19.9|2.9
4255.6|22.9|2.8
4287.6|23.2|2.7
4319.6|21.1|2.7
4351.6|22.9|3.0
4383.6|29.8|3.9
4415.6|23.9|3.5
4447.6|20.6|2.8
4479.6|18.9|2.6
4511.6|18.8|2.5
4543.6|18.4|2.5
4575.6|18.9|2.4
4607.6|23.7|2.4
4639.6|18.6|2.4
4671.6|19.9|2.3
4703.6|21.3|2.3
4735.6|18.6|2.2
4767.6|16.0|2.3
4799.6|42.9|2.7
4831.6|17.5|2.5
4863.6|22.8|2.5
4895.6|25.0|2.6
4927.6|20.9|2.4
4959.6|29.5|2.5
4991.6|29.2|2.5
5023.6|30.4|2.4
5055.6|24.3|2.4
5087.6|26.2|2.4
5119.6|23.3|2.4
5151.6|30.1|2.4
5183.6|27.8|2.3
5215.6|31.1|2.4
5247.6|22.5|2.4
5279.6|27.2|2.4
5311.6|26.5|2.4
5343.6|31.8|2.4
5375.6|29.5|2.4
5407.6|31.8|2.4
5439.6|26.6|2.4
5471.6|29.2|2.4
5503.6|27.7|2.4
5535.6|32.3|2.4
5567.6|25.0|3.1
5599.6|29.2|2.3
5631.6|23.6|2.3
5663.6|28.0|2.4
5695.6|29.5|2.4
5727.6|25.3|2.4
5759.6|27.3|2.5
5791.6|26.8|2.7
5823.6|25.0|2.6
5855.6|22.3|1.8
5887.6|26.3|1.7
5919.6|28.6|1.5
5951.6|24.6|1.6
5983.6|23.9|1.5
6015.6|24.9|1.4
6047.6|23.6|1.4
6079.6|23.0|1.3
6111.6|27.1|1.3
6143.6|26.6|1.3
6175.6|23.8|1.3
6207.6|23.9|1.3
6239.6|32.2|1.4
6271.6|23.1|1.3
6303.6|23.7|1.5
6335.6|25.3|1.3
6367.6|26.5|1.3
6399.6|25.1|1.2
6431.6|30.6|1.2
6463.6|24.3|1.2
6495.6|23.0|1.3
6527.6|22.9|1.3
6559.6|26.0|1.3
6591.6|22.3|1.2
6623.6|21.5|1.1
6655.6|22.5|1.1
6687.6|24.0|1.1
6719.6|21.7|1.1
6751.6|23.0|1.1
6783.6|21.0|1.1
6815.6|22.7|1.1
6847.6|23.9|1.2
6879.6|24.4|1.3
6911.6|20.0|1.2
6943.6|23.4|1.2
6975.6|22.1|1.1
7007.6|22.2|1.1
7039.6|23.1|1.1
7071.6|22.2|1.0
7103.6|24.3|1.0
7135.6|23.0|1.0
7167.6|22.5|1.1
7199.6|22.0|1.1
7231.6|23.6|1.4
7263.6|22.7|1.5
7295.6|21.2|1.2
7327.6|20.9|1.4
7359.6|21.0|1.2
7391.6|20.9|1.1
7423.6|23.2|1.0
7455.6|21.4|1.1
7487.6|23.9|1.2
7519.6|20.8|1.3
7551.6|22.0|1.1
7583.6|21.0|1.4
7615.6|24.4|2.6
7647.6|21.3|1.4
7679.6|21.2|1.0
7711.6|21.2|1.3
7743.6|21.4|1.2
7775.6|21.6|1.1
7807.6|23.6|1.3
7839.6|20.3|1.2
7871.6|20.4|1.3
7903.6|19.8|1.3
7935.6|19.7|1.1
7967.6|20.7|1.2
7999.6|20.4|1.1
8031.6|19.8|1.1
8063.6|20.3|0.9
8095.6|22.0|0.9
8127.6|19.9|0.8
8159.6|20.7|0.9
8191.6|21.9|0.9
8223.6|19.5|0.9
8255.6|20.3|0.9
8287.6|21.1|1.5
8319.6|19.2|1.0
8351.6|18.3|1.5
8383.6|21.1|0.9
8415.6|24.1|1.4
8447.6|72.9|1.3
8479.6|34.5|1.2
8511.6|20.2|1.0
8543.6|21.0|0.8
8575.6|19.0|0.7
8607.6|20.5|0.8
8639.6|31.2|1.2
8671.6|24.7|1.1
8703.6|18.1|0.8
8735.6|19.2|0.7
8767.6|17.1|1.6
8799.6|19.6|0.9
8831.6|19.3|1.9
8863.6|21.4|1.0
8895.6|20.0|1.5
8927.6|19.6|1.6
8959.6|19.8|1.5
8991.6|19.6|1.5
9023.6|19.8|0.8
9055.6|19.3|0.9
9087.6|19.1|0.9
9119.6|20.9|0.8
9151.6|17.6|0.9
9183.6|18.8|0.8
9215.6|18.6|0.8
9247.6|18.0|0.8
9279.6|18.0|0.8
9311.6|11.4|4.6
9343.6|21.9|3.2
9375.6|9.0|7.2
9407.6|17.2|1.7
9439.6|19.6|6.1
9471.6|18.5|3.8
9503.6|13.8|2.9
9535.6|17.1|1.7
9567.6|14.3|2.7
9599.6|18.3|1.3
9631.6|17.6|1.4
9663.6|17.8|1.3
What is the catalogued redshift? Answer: 0.286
